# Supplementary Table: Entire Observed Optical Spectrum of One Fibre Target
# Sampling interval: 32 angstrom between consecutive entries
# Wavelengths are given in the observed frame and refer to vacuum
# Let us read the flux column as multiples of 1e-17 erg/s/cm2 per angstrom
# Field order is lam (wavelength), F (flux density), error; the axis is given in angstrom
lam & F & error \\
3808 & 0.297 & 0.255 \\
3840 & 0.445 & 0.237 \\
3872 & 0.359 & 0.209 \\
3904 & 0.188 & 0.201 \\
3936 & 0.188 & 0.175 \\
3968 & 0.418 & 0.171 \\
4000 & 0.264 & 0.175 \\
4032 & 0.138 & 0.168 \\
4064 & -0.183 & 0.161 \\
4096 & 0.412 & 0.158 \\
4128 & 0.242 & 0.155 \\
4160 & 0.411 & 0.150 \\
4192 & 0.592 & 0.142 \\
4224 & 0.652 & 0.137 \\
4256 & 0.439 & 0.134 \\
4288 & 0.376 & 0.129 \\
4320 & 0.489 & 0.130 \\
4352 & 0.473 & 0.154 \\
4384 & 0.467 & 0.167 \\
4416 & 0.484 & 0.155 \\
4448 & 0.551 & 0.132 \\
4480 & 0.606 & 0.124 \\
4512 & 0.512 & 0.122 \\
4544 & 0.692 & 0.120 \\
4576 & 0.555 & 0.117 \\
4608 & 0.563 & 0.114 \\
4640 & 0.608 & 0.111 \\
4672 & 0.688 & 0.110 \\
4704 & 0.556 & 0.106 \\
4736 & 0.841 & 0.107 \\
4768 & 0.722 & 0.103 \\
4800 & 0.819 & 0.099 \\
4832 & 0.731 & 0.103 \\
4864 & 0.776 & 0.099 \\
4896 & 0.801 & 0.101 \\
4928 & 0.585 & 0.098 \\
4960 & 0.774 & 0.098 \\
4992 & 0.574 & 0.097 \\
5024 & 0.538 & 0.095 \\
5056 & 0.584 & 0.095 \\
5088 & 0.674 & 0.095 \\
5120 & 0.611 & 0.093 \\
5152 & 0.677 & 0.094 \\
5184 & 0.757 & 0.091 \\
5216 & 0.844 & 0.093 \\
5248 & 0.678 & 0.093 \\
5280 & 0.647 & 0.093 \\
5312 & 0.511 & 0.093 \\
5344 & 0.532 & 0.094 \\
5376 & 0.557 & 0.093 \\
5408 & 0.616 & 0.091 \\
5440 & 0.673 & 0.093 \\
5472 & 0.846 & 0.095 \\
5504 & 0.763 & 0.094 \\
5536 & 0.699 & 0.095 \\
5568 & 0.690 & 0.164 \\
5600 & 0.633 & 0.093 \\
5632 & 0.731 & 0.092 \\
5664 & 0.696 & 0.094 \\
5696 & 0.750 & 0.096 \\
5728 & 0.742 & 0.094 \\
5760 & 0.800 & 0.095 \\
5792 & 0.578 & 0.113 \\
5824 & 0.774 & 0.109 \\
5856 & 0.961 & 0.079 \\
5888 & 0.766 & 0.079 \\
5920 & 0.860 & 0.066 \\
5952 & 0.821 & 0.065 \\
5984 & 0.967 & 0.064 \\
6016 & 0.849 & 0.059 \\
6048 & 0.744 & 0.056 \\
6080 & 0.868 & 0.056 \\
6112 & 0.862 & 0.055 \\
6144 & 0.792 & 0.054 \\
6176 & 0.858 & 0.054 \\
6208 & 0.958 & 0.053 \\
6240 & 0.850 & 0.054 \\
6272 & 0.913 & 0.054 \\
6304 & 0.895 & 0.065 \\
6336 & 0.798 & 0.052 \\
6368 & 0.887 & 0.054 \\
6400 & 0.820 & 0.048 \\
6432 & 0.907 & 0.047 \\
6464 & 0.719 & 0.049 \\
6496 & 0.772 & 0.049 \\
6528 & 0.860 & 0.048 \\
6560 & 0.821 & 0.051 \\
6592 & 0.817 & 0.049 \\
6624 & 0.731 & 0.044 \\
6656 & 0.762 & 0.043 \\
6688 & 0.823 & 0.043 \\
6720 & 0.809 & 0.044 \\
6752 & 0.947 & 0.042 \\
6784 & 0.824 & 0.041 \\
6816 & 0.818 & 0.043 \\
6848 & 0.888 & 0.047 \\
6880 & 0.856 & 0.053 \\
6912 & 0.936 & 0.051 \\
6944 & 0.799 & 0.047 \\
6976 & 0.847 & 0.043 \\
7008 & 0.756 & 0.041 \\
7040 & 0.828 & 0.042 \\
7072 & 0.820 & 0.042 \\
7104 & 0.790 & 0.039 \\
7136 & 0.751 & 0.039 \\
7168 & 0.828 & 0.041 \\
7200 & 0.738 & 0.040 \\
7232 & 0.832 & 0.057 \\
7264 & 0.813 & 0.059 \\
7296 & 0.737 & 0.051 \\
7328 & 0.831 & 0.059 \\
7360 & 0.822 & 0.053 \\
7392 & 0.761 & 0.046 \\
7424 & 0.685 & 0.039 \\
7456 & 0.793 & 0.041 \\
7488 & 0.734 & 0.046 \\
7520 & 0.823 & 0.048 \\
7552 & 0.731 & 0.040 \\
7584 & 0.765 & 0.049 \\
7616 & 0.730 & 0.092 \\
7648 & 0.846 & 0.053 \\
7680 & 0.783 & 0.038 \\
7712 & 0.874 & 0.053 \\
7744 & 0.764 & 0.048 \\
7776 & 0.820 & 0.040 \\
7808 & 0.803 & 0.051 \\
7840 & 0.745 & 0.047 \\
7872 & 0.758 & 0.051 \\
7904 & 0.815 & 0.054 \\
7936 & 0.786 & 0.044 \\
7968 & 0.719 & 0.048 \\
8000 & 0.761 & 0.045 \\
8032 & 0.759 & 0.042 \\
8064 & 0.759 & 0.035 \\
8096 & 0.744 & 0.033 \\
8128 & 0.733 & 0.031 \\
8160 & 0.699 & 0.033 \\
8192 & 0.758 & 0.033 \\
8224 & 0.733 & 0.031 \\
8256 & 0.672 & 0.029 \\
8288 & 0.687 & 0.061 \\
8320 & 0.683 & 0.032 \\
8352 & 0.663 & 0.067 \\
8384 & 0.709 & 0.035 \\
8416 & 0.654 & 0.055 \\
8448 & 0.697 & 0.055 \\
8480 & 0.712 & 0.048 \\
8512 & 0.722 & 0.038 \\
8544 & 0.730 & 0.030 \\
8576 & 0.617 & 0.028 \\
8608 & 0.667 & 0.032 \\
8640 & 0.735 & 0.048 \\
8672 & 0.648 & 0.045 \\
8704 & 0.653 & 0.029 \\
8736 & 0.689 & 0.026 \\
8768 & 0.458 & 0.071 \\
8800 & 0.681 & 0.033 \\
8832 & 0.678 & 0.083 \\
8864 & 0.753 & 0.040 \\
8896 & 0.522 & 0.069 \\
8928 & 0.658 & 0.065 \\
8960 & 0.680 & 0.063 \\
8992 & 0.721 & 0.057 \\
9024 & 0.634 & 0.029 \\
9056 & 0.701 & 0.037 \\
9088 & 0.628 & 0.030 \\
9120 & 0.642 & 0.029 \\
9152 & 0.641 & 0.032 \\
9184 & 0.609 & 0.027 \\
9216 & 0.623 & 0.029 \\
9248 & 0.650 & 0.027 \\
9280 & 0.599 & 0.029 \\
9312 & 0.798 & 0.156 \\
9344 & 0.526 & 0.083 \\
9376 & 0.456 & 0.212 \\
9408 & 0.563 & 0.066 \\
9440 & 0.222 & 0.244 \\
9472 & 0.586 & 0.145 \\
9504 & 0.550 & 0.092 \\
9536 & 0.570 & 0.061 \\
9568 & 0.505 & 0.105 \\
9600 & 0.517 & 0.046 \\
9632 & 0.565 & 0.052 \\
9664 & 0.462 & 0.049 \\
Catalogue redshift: 0.027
